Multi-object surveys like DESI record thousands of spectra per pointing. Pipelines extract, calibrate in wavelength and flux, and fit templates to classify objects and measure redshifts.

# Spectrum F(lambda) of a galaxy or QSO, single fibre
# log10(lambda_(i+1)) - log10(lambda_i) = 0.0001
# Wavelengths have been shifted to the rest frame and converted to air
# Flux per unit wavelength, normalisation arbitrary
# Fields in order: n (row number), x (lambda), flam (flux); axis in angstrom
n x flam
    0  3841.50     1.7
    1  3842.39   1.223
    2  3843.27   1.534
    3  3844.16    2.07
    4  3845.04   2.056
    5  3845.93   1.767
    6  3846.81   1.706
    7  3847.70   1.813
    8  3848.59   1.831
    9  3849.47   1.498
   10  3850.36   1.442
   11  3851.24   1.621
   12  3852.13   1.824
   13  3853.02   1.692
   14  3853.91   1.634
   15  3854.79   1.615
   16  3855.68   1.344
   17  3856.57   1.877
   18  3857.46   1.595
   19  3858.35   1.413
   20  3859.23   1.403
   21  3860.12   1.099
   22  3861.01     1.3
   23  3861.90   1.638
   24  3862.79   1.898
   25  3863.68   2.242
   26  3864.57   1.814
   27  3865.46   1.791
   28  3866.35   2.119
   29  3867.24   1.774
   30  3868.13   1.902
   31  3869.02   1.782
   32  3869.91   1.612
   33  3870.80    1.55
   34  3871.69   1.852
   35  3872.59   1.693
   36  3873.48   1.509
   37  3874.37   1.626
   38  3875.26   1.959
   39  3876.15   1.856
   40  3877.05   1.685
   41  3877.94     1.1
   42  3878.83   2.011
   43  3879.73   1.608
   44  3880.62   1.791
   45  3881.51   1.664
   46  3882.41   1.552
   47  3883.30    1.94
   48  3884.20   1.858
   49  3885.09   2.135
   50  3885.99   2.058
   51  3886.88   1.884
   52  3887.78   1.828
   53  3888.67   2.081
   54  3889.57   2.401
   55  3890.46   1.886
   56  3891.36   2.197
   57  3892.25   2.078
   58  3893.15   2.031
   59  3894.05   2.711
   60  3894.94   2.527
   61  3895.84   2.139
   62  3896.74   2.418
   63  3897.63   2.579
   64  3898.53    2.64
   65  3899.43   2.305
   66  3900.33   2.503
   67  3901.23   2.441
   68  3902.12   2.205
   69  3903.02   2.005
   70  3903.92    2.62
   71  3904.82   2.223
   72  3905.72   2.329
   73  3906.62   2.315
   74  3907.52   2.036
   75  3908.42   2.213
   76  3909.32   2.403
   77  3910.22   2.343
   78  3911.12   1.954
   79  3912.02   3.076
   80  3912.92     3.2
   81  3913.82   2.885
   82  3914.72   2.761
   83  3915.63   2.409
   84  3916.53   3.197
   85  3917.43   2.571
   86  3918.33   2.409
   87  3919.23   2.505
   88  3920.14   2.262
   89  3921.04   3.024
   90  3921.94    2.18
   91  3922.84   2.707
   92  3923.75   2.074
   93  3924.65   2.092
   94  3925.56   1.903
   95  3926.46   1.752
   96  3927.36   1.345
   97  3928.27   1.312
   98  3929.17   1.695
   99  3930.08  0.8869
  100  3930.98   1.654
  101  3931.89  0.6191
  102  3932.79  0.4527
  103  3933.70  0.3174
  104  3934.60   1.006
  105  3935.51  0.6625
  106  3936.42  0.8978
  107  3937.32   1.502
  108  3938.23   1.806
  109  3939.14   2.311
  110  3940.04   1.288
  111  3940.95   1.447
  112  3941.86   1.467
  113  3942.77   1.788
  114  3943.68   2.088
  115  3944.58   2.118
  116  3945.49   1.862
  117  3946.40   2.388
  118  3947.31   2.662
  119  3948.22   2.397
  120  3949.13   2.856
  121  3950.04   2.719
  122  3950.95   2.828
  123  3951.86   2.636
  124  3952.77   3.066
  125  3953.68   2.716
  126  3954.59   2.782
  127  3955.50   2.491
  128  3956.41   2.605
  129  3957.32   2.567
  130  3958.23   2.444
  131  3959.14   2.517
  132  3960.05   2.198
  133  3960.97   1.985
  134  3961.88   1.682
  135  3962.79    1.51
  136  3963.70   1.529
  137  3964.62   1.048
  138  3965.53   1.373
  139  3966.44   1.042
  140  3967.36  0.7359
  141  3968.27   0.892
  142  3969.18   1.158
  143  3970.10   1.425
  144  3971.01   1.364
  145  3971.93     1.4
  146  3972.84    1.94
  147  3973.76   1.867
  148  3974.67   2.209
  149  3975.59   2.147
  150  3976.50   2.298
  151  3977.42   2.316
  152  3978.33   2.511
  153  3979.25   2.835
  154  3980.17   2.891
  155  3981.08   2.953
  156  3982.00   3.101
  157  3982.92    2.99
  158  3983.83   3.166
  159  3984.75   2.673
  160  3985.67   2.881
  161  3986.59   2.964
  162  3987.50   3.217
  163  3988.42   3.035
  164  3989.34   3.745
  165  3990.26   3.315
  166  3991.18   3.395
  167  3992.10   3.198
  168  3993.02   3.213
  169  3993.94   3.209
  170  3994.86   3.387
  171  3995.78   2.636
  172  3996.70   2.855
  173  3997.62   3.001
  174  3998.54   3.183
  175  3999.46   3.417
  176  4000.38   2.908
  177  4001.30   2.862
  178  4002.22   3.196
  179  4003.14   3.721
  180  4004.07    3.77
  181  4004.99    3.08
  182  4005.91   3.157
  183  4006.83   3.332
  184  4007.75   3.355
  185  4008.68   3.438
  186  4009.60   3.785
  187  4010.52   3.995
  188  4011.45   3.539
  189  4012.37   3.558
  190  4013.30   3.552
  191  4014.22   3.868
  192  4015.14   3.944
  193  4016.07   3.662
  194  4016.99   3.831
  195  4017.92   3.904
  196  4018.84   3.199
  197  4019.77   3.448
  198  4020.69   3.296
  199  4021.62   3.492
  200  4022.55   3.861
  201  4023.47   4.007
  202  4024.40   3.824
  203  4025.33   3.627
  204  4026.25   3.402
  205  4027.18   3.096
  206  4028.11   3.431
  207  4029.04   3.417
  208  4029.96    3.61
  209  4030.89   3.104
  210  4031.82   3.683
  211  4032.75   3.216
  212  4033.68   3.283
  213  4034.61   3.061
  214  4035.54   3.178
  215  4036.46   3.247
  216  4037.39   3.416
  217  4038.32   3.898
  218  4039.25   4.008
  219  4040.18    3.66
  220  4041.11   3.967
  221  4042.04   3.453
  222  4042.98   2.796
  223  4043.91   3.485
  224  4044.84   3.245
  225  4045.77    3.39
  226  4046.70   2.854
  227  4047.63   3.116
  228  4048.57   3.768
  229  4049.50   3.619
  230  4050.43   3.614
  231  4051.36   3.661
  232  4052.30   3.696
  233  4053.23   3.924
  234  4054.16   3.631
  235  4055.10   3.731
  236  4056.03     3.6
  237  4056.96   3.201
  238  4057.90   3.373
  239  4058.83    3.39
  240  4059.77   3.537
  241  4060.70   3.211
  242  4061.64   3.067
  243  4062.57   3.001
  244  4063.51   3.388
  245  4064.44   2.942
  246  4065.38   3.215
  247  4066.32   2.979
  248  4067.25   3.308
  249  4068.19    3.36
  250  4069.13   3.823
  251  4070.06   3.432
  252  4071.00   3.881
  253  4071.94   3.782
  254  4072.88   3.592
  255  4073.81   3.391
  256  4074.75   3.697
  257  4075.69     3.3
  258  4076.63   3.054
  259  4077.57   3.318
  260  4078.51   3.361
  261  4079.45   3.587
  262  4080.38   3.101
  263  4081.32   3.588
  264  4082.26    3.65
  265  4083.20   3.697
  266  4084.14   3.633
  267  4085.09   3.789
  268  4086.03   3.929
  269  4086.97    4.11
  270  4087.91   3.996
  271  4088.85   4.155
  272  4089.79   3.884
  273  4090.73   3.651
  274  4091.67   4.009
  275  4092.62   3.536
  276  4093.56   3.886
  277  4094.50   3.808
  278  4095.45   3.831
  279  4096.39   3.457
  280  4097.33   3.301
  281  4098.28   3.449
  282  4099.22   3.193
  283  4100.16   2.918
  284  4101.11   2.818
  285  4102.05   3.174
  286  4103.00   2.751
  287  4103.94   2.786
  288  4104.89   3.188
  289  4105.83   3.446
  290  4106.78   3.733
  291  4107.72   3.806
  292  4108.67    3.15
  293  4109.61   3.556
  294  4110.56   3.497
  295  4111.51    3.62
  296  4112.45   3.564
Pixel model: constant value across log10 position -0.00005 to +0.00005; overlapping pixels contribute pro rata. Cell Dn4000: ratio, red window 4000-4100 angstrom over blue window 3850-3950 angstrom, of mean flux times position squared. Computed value 1.9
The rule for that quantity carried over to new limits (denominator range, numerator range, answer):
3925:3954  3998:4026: 2.07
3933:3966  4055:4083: 1.82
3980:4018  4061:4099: 1.12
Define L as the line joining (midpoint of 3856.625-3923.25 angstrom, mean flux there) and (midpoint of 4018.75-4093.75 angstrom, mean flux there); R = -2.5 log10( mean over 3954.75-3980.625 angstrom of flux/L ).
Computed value 0.402 mag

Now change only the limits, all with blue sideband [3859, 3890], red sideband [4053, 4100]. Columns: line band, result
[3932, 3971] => 0.32 mag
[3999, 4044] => -0.15 mag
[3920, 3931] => 0.16 mag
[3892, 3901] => -0.22 mag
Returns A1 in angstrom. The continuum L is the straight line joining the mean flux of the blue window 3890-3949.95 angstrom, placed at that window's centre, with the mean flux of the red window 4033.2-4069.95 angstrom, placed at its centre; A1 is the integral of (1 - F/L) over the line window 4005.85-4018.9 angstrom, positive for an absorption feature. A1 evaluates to -2.7 angstrom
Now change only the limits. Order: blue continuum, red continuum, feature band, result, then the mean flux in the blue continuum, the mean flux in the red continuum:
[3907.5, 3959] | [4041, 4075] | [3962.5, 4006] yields 1.93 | 2.1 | 3.43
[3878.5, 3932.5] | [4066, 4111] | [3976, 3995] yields -1.71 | 2.17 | 3.51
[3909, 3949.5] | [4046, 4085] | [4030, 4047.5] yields -1.30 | 1.96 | 3.44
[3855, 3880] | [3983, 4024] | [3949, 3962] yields 1.00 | 1.68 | 3.37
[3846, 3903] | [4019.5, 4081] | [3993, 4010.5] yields -1.44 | 1.87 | 3.44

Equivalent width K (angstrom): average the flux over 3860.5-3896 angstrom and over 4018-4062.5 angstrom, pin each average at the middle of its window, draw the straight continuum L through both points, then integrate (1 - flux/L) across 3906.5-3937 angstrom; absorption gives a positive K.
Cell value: 4.08 angstrom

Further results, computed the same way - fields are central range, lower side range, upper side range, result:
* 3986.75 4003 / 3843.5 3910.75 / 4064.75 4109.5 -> -2.1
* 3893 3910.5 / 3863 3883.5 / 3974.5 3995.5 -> -2.5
